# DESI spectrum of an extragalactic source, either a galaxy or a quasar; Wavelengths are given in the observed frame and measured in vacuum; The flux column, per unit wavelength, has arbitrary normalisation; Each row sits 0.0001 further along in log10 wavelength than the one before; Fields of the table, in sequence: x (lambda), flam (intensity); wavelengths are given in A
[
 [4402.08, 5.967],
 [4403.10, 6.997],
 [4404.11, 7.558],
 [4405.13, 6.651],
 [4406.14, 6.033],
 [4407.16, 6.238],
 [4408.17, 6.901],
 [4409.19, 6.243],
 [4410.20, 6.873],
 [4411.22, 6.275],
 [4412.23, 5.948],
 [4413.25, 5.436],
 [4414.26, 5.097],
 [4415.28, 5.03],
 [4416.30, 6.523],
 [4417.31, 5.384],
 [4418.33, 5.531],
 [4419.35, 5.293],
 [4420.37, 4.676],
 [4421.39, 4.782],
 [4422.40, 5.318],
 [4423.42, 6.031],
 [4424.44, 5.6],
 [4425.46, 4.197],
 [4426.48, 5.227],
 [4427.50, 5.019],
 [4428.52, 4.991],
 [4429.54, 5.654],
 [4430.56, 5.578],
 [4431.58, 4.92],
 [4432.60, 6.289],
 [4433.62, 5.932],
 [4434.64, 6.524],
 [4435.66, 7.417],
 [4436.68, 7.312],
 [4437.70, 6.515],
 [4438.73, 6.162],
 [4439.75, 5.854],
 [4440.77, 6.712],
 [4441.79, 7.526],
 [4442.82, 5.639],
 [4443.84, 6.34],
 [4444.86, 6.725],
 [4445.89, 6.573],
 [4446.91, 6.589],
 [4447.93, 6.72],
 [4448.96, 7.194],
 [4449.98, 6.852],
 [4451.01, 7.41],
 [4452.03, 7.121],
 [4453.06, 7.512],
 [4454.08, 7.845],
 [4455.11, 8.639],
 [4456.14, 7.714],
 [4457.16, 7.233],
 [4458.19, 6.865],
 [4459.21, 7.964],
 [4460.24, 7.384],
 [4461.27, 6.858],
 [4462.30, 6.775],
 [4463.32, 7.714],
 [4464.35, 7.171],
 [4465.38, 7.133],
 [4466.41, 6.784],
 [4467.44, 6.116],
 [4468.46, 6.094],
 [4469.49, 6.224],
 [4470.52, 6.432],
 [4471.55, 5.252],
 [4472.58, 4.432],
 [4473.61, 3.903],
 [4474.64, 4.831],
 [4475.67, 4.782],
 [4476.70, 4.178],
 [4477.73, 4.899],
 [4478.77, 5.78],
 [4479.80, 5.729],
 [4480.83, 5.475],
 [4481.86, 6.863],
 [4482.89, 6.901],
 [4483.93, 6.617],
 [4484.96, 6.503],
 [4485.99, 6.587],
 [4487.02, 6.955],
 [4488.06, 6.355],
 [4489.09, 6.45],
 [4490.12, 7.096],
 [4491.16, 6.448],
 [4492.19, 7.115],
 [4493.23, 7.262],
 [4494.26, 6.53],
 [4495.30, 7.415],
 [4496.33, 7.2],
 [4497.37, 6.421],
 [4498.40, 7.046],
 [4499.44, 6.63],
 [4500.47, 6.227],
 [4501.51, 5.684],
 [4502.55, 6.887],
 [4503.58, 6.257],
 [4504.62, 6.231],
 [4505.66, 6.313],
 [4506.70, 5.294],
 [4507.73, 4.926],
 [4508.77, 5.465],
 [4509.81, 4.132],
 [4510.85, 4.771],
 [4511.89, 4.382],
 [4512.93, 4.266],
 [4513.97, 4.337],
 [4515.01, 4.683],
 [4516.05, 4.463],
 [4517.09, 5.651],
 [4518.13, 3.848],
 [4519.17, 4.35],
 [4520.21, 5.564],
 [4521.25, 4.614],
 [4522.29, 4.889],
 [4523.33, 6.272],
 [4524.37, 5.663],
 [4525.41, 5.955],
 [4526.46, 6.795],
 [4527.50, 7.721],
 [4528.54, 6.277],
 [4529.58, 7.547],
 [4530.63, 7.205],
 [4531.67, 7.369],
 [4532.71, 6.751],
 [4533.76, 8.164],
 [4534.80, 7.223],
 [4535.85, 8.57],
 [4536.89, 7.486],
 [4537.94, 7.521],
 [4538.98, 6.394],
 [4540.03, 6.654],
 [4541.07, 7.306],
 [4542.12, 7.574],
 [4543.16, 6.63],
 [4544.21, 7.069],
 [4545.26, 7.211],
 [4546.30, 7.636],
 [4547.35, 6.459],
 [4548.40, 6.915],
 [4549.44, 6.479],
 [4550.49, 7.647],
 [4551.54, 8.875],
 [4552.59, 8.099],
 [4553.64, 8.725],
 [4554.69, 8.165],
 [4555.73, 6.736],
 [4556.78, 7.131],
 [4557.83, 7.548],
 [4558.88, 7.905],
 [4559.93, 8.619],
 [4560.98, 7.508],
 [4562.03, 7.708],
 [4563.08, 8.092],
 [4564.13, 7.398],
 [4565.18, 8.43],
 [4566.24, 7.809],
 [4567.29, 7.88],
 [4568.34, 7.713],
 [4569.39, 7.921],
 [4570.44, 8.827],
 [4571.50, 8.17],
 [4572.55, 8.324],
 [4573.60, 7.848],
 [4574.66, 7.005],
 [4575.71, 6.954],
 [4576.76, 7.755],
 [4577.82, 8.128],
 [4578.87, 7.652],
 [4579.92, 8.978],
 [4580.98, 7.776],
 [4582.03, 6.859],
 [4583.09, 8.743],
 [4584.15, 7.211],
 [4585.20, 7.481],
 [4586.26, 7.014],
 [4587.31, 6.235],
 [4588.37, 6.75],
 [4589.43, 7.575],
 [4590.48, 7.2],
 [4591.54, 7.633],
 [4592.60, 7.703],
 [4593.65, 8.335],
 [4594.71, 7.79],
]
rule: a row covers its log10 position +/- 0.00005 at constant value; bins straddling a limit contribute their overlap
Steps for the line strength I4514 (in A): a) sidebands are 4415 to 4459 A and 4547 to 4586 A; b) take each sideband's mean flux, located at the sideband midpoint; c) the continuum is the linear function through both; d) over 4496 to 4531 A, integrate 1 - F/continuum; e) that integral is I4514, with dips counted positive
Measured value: 7.17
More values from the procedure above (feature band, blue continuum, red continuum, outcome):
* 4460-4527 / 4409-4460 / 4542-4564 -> 9.57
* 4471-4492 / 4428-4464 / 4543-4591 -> 3.61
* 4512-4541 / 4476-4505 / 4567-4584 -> 3.74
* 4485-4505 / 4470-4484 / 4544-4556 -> -2.57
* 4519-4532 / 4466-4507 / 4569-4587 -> 1.25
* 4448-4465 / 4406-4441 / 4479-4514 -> -4.00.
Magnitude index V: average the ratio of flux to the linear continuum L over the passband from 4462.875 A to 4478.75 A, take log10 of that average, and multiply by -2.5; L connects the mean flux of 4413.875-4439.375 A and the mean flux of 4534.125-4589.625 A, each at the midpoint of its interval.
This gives 0.100 mag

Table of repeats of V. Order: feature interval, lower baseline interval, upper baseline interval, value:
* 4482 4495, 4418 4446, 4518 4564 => -0.04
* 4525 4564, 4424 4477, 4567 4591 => -0.01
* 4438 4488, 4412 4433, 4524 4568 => -0.09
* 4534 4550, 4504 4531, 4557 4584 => -0.10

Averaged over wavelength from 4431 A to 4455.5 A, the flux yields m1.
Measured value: 6.75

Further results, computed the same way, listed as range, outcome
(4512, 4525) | 4.88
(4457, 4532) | 6.05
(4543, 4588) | 7.66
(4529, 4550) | 7.21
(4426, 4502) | 6.44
